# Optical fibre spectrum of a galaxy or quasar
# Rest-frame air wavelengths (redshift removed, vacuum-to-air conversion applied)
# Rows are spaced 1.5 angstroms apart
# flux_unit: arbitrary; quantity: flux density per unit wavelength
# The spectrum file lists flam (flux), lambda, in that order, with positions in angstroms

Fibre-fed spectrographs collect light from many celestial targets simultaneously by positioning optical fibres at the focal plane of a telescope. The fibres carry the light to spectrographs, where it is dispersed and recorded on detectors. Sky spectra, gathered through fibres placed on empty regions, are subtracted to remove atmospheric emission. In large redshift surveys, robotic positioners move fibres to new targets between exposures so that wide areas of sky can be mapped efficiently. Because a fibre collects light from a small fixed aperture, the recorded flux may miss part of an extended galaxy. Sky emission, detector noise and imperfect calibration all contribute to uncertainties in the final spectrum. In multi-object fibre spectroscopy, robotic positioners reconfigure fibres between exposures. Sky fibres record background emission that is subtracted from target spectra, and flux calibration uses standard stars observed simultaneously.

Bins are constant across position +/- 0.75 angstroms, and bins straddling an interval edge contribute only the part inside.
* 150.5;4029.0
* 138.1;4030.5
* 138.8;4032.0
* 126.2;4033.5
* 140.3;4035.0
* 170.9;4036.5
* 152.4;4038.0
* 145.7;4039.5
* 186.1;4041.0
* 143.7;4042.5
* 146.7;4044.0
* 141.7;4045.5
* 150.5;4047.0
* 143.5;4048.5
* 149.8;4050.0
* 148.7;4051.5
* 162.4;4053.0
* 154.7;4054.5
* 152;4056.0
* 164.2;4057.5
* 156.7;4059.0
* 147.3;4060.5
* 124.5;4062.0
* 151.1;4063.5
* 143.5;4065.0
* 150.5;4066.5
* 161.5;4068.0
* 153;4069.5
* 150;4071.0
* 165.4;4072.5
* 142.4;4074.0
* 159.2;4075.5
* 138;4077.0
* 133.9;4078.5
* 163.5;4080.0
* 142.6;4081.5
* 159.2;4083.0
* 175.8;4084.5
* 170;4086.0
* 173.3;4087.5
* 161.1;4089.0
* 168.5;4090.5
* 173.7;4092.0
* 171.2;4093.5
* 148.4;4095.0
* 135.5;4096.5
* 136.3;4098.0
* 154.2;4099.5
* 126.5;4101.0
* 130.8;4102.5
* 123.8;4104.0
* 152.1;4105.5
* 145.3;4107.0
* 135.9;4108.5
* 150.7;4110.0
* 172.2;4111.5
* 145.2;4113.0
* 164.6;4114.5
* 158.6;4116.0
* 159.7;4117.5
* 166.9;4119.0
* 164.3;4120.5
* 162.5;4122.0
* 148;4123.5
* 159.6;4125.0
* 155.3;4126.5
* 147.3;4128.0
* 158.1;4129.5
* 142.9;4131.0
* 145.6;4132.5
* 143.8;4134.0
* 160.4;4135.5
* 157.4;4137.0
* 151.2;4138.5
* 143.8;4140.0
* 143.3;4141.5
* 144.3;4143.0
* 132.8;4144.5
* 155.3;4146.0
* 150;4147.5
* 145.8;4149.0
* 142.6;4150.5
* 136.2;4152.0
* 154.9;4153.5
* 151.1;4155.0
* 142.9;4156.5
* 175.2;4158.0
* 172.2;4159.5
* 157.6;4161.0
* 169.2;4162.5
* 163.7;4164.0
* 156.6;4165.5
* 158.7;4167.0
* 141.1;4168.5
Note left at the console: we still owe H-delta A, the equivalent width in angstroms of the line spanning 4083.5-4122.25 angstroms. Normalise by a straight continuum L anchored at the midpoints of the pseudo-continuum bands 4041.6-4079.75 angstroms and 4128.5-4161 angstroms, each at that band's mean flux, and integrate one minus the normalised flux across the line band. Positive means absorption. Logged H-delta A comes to -1.3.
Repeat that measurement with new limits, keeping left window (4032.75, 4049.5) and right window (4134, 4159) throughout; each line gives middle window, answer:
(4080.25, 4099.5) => -1.3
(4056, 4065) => 0.1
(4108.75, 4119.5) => -0.6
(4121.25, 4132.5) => -0.3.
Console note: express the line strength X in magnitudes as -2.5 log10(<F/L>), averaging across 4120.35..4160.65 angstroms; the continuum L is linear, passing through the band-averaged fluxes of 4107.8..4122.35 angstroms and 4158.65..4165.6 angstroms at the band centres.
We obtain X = 0.07 mag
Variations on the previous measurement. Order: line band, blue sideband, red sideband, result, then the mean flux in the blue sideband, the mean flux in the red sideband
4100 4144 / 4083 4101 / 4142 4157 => 0.01 mag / 159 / 146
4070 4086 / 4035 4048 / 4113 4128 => 0.02 mag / 154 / 159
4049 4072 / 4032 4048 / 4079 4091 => 0.03 mag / 150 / 164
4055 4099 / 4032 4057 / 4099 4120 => -0.03 mag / 151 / 149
